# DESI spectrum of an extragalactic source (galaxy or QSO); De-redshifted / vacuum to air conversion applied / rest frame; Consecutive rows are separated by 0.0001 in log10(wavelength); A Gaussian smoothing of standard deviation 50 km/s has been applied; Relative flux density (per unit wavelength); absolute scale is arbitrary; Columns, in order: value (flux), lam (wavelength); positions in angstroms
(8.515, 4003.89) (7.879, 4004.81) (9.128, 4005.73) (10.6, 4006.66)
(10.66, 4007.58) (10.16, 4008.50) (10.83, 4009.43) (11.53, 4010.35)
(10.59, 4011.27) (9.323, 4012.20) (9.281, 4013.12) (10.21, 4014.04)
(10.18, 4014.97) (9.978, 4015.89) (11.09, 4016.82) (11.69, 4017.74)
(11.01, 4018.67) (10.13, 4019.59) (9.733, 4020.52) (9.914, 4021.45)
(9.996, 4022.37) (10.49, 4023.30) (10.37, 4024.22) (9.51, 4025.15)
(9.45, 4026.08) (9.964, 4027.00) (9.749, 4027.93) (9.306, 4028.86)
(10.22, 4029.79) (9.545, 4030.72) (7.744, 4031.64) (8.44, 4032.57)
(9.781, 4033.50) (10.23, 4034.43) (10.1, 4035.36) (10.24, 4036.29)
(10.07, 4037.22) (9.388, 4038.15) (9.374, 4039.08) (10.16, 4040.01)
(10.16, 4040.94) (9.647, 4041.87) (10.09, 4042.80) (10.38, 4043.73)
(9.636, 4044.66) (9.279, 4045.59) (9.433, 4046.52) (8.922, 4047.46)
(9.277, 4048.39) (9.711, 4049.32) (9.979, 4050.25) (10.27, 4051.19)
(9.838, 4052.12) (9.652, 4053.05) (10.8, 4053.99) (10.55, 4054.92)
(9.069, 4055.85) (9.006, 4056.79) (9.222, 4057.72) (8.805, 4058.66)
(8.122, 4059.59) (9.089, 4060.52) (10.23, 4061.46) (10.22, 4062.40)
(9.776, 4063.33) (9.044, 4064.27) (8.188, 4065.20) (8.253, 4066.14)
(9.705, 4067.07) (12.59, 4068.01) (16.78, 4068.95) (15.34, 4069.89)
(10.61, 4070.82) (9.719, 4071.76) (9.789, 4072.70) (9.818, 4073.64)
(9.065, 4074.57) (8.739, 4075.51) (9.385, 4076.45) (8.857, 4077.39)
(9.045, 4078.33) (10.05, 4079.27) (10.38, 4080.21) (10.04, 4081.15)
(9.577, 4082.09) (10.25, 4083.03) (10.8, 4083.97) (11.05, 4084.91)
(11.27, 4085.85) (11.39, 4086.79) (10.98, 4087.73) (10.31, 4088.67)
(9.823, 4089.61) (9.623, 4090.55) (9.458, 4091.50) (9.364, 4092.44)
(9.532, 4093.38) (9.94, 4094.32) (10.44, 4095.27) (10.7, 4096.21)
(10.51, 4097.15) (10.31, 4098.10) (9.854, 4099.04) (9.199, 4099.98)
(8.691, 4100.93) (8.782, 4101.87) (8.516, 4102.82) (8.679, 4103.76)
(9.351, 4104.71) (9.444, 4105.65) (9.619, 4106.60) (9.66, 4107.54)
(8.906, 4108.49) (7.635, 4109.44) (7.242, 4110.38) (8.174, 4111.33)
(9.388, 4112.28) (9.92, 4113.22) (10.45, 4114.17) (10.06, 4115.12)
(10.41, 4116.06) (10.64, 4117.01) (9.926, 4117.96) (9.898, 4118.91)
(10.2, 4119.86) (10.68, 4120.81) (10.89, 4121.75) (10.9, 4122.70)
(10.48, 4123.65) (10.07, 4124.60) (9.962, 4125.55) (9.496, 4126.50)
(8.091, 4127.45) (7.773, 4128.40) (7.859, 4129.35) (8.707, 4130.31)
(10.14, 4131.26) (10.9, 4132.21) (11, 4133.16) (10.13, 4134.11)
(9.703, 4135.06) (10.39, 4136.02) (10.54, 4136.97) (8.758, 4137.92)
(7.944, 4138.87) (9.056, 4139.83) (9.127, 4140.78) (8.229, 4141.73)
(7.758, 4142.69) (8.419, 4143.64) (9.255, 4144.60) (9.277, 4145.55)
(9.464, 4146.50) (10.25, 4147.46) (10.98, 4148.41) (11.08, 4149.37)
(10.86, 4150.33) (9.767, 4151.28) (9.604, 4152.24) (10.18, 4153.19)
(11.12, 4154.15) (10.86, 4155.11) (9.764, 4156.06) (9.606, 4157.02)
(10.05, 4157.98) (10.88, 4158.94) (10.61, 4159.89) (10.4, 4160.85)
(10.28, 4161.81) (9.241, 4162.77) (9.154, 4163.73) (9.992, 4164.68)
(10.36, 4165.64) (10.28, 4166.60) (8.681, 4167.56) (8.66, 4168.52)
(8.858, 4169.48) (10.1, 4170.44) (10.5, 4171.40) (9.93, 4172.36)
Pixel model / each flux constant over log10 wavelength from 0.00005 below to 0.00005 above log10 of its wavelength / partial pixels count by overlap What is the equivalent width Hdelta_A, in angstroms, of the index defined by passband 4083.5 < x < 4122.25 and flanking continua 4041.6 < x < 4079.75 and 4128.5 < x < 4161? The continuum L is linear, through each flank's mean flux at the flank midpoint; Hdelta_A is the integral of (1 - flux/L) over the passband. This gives 0.12 angstroms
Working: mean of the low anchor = 9.9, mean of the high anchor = 9.75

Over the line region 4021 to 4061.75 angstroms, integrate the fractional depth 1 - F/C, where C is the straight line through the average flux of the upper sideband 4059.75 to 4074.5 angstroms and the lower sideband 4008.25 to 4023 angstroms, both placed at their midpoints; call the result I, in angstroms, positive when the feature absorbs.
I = 3.0 angstroms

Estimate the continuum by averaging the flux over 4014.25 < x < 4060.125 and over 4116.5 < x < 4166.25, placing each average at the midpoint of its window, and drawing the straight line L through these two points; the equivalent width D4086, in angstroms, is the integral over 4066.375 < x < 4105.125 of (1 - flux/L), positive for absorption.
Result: -1.5 angstroms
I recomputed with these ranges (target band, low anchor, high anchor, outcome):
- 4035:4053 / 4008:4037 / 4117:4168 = 0.4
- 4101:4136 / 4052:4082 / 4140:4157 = 1.0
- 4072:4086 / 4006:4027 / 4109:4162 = 0.2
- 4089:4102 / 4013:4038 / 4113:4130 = 0.2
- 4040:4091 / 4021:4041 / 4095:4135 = -1.9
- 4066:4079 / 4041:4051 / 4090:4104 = -1.3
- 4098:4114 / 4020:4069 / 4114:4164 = 1.3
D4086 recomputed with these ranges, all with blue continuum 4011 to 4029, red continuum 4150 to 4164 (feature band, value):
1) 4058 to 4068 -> 0.81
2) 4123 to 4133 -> 0.72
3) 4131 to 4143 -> 0.75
